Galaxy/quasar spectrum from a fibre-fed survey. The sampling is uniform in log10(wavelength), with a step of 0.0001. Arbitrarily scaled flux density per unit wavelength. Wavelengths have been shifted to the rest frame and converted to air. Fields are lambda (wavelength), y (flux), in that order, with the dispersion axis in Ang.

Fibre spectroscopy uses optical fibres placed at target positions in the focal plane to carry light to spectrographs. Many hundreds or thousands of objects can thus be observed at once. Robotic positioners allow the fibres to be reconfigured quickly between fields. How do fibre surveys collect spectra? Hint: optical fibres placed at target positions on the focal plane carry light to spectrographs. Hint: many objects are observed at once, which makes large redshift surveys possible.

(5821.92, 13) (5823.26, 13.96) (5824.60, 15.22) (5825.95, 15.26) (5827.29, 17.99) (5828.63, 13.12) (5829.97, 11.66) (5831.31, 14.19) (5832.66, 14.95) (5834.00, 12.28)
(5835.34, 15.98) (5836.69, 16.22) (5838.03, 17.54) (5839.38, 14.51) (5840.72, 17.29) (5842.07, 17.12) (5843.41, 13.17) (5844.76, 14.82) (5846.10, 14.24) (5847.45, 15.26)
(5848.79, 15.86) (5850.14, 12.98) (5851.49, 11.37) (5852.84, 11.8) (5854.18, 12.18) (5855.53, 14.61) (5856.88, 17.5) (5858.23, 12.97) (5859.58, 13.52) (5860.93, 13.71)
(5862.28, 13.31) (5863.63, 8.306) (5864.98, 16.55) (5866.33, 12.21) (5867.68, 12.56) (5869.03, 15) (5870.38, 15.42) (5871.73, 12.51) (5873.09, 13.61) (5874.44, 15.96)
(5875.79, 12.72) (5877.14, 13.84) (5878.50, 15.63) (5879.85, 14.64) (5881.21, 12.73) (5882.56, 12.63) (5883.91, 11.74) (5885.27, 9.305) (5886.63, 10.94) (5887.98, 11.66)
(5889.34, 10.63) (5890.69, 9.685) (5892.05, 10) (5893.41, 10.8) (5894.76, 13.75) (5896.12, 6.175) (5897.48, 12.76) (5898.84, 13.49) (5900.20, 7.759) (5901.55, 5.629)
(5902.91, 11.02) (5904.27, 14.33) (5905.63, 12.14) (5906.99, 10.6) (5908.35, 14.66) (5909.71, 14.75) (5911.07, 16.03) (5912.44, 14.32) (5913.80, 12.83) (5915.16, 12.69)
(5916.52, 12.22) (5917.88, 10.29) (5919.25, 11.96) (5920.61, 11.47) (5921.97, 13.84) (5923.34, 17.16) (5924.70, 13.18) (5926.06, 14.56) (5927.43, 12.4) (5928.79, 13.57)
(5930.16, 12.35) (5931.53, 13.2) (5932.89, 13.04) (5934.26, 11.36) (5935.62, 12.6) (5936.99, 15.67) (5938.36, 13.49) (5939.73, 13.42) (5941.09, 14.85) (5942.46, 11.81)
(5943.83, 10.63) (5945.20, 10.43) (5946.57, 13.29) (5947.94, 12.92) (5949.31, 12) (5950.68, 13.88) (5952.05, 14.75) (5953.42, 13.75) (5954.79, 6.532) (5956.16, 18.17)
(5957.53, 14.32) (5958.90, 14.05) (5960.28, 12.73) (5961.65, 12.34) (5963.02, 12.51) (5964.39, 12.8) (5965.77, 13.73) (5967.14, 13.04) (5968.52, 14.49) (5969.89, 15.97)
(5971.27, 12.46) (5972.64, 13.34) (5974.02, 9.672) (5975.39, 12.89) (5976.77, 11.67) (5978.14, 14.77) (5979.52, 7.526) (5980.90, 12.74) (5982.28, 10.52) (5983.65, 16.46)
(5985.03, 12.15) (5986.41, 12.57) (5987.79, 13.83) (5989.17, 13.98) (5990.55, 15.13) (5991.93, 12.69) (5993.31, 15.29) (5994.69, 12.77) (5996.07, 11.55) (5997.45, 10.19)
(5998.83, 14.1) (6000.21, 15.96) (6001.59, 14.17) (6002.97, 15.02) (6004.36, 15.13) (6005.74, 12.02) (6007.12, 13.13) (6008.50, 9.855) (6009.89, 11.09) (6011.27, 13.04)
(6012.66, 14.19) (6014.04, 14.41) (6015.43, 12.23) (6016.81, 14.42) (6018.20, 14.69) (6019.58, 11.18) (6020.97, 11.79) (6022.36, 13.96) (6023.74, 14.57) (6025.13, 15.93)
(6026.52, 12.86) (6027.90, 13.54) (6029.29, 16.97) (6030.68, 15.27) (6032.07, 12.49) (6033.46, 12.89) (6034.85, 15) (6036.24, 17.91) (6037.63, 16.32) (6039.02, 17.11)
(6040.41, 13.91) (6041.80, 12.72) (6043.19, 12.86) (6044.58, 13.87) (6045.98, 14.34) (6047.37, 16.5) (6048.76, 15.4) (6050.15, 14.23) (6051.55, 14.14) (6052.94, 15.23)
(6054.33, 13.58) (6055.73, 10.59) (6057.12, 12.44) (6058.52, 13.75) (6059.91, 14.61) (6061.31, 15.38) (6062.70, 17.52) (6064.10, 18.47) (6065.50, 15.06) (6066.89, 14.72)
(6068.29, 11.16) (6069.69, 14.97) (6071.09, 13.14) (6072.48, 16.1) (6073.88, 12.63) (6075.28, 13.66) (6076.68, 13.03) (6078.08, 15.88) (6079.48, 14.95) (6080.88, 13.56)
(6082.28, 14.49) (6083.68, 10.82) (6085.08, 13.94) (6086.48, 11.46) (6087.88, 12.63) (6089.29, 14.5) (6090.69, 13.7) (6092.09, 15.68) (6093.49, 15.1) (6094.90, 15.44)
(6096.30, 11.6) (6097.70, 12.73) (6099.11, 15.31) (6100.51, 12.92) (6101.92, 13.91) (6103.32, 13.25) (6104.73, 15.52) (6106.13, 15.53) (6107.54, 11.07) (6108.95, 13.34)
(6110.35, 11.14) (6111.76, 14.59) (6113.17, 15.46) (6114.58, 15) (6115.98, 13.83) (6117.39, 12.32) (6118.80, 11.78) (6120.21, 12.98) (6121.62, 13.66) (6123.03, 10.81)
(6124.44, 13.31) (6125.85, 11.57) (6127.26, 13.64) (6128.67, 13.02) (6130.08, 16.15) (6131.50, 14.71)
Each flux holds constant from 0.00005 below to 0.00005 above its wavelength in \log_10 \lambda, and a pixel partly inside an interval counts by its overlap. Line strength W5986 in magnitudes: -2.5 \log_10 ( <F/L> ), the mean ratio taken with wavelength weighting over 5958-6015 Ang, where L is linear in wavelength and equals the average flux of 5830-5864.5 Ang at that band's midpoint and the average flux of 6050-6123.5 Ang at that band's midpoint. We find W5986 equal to 0.07 mag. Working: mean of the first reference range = 14.2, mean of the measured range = 13.1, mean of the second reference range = 13.8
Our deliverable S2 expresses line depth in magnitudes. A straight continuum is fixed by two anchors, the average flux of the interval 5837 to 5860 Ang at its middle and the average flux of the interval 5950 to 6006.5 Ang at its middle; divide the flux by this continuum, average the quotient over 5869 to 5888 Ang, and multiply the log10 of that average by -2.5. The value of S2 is 0.08 mag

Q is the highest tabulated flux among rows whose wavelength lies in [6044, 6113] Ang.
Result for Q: 18.47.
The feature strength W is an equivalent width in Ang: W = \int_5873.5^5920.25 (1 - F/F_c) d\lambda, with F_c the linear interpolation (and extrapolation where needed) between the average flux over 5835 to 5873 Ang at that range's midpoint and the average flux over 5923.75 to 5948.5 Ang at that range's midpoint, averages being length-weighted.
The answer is 5.1 Ang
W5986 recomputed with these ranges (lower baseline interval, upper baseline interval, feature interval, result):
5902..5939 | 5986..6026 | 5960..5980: 0.05 mag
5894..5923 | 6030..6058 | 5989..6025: 0.03 mag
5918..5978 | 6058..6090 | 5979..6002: 0.03 mag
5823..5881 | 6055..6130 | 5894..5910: 0.24 mag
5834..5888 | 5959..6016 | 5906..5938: 0.02 mag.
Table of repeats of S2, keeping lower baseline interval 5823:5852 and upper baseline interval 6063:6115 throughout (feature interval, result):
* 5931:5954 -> 0.12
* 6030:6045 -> -0.03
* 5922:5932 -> 0.06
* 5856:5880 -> 0.06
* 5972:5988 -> 0.17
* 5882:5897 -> 0.34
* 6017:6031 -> 0.01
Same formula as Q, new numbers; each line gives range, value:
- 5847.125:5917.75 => 17.5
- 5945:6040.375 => 18.17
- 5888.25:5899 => 13.75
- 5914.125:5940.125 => 17.16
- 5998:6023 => 15.96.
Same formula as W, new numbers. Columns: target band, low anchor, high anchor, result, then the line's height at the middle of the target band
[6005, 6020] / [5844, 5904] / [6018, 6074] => 1.35 Ang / 14.1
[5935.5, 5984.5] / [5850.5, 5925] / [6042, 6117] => 0.69 Ang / 13.1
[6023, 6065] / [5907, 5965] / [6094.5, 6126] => -4.45 Ang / 13.3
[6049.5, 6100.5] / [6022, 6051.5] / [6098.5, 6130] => 0.06 Ang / 14.1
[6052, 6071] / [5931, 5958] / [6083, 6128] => -1.56 Ang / 13.3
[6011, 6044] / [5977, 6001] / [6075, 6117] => -2.16 Ang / 13.3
